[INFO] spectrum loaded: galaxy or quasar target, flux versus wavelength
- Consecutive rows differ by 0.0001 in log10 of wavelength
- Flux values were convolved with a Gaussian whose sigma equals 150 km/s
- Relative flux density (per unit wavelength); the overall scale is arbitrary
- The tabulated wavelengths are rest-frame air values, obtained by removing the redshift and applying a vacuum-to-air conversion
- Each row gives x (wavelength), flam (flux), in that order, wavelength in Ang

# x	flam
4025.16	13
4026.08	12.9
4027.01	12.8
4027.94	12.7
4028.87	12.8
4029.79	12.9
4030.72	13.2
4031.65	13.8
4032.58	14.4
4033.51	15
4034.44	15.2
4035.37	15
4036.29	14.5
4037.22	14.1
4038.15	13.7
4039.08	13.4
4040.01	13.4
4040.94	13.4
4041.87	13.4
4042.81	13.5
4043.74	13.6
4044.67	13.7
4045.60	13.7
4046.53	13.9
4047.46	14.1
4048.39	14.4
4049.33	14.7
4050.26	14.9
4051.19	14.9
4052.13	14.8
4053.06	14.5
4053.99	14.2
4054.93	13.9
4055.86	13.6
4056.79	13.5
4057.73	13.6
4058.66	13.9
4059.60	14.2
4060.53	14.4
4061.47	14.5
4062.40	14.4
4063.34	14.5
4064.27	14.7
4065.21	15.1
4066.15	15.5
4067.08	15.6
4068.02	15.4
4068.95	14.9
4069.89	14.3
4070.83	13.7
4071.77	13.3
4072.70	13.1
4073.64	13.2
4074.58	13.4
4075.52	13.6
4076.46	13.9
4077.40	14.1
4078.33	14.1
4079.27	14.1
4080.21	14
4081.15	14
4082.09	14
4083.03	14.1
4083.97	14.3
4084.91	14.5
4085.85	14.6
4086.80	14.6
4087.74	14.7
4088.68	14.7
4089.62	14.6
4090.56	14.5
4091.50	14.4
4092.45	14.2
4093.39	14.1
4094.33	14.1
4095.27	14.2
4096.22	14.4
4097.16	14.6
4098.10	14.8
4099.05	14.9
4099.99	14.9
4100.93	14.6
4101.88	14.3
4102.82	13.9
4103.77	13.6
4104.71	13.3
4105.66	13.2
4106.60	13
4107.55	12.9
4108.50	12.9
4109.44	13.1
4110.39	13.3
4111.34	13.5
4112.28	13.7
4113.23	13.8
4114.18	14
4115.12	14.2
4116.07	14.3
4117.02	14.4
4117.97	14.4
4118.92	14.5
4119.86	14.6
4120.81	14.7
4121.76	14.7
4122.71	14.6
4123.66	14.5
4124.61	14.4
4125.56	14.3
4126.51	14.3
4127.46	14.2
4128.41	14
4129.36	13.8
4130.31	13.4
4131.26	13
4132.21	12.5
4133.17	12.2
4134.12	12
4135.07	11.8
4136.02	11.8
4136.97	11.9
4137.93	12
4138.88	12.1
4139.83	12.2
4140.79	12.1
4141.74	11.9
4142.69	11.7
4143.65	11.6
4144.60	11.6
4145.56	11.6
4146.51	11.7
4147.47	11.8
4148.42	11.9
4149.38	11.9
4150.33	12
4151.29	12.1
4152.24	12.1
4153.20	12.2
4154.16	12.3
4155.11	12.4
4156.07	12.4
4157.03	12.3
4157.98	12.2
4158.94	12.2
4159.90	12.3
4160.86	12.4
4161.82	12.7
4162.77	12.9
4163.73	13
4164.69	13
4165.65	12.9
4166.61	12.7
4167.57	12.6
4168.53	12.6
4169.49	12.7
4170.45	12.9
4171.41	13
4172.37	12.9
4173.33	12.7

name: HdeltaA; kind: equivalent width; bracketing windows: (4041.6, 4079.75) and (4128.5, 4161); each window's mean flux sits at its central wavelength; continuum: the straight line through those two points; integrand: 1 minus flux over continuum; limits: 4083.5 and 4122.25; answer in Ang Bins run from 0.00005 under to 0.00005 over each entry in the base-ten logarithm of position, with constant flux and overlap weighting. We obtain -2.9 Ang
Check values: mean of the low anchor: 14.2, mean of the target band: 14.1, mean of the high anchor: 12.2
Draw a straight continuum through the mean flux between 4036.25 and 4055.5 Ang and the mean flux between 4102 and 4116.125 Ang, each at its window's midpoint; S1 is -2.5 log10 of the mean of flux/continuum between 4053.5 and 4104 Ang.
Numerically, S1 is -0.04 mag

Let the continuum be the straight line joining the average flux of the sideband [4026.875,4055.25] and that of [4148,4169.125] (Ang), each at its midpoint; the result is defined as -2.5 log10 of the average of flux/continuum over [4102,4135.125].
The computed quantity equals -0.06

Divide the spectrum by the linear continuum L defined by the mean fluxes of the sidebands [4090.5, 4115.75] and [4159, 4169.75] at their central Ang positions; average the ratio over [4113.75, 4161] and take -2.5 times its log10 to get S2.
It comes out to 0.03 mag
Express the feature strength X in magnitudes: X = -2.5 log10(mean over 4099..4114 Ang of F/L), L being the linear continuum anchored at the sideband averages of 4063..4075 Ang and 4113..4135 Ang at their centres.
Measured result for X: 0.032 mag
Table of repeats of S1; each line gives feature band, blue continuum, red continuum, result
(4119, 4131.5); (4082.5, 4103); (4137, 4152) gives -0.11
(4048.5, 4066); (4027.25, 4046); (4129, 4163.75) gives -0.07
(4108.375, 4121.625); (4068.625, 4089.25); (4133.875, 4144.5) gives -0.10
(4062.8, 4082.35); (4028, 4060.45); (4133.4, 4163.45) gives -0.06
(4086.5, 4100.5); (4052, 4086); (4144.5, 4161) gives -0.07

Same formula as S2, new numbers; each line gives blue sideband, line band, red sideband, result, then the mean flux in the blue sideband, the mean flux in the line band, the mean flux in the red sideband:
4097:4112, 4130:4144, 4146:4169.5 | 0.07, 13.8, 12.1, 12.4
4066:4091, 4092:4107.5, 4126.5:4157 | -0.04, 14.2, 14.1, 12.3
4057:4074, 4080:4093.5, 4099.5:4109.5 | -0.03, 14.3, 14.4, 13.6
